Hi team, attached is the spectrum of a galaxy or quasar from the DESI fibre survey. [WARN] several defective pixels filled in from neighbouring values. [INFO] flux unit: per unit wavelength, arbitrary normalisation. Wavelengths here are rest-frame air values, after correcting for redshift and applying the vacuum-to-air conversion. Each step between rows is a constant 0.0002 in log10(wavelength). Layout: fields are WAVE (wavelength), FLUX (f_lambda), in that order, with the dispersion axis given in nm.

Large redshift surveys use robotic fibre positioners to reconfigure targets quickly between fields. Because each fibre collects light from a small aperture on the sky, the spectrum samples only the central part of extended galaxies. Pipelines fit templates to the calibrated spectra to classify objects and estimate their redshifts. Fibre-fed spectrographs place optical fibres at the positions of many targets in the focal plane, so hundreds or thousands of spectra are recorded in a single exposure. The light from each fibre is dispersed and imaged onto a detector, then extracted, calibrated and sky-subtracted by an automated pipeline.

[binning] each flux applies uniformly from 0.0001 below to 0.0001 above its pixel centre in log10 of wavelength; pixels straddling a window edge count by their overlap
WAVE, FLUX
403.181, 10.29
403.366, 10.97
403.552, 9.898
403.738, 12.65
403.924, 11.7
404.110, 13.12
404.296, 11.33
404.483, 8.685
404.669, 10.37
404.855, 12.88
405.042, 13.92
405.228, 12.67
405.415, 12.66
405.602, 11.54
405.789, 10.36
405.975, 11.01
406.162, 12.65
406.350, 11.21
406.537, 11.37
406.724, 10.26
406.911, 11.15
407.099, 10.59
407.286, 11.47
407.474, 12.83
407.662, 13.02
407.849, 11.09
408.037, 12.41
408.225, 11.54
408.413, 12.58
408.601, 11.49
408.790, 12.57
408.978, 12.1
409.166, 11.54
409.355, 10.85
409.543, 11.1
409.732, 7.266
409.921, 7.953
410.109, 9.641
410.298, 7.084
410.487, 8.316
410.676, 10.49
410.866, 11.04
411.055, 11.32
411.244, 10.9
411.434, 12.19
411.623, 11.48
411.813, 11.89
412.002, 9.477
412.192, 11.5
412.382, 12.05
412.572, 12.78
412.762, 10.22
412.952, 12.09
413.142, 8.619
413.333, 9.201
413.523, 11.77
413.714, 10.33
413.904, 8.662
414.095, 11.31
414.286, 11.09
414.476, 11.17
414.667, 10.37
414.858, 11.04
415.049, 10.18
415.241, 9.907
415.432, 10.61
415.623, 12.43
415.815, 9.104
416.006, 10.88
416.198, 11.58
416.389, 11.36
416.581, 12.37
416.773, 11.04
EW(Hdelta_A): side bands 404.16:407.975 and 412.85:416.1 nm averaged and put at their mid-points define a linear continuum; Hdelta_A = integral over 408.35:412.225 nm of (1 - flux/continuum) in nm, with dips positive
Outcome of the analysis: 0.16 nm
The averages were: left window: 11.6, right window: 10.5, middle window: 10.6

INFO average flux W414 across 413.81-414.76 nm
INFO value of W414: 10.5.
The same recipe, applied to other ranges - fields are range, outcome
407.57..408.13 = 12.2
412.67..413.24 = 10.3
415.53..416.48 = 11.1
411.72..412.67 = 11.5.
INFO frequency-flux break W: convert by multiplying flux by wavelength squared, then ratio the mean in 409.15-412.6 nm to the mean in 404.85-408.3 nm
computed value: 0.90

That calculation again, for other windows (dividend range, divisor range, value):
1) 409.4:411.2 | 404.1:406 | 0.83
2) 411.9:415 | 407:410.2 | 0.98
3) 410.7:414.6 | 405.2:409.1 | 0.96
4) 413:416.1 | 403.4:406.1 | 0.94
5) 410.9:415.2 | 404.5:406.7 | 0.96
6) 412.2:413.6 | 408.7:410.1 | 1.07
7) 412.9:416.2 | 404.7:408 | 0.93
